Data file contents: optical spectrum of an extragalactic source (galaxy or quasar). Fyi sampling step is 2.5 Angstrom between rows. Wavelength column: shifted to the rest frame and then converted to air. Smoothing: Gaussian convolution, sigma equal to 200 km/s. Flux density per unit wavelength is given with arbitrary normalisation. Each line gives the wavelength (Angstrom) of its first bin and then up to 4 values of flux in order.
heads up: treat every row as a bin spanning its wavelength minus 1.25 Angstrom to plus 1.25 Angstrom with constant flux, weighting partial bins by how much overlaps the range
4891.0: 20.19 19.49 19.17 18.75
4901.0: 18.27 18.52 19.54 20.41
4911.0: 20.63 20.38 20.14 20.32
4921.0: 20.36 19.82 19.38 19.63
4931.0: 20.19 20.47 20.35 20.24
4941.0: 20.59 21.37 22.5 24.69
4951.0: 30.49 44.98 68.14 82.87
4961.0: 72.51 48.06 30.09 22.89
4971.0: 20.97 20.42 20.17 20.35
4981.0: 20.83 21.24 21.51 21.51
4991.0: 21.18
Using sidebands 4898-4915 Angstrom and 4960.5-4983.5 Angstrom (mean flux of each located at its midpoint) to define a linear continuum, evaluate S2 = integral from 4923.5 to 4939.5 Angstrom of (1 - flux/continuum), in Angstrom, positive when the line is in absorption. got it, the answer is 2.1 Angstrom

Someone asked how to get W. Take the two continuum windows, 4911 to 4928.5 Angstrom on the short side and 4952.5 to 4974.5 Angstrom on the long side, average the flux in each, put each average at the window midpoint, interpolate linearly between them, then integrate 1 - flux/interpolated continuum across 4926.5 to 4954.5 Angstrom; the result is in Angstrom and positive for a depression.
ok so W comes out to 7.5 Angstrom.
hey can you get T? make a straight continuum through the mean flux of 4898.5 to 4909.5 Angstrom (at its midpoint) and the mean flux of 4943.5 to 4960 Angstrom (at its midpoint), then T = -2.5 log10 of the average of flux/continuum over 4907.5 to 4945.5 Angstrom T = 0.417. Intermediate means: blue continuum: 19.1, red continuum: 44.2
